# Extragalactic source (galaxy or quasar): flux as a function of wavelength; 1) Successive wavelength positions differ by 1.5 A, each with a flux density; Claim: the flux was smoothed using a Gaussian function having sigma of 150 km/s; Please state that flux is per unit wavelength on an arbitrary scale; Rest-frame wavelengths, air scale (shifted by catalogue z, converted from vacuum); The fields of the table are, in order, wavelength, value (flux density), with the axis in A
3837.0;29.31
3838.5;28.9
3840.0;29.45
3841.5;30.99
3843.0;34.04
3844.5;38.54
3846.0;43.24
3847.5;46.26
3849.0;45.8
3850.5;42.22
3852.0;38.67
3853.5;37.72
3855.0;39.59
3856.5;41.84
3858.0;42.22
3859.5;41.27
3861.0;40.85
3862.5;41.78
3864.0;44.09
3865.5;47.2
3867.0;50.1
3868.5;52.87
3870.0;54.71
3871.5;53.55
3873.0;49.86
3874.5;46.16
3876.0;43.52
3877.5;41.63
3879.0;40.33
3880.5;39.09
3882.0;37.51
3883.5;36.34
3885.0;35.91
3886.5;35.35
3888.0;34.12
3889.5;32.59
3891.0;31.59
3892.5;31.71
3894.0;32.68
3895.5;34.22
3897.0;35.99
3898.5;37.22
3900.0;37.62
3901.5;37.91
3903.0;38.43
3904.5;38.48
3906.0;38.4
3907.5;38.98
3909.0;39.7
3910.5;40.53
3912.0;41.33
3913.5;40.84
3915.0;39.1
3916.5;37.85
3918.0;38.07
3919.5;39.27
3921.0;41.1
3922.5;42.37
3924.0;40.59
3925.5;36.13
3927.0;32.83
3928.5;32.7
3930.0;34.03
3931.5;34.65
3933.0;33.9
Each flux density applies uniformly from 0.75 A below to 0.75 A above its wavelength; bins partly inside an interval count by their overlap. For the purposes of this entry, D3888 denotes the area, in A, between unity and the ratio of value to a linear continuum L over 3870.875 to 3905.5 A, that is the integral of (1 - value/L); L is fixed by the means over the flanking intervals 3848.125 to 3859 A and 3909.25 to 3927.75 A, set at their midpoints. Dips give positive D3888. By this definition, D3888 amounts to 1.6 A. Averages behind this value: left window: 41.2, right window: 39.2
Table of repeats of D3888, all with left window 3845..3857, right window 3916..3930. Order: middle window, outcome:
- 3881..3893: 1.6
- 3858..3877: -2.8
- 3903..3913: -0.3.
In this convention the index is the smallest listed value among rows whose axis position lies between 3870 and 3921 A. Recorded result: 31.59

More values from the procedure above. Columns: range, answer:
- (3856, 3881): 39.09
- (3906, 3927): 32.83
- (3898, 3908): 37.22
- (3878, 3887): 35.35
